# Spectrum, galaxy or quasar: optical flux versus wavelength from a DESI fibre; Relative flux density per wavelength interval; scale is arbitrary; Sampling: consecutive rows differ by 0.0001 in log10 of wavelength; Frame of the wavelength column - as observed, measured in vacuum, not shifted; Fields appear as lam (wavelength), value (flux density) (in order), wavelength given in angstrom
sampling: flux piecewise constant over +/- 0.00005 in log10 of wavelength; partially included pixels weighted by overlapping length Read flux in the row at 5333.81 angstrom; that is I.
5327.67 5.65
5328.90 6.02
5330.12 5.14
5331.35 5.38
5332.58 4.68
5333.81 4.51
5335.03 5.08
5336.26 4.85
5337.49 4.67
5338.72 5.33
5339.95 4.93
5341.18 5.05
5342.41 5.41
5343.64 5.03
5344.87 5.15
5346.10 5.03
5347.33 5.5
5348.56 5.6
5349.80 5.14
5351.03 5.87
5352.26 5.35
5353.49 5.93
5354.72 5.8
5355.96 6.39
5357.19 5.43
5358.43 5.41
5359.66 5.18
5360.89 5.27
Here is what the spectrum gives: 4.51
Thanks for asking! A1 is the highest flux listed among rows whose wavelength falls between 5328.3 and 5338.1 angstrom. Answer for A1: 6.02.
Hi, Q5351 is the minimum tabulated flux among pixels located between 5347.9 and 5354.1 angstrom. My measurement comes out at 5.14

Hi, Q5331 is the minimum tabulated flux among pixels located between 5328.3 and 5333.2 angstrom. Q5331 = 4.68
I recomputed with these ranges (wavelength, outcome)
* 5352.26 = 5.35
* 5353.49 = 5.93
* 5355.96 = 6.39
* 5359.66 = 5.18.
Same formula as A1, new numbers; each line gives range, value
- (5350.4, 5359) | 6.39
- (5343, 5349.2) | 5.6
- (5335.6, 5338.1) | 4.85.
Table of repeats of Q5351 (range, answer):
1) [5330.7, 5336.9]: 4.51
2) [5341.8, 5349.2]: 5.03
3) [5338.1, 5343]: 4.93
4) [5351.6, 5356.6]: 5.35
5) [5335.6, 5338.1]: 4.67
